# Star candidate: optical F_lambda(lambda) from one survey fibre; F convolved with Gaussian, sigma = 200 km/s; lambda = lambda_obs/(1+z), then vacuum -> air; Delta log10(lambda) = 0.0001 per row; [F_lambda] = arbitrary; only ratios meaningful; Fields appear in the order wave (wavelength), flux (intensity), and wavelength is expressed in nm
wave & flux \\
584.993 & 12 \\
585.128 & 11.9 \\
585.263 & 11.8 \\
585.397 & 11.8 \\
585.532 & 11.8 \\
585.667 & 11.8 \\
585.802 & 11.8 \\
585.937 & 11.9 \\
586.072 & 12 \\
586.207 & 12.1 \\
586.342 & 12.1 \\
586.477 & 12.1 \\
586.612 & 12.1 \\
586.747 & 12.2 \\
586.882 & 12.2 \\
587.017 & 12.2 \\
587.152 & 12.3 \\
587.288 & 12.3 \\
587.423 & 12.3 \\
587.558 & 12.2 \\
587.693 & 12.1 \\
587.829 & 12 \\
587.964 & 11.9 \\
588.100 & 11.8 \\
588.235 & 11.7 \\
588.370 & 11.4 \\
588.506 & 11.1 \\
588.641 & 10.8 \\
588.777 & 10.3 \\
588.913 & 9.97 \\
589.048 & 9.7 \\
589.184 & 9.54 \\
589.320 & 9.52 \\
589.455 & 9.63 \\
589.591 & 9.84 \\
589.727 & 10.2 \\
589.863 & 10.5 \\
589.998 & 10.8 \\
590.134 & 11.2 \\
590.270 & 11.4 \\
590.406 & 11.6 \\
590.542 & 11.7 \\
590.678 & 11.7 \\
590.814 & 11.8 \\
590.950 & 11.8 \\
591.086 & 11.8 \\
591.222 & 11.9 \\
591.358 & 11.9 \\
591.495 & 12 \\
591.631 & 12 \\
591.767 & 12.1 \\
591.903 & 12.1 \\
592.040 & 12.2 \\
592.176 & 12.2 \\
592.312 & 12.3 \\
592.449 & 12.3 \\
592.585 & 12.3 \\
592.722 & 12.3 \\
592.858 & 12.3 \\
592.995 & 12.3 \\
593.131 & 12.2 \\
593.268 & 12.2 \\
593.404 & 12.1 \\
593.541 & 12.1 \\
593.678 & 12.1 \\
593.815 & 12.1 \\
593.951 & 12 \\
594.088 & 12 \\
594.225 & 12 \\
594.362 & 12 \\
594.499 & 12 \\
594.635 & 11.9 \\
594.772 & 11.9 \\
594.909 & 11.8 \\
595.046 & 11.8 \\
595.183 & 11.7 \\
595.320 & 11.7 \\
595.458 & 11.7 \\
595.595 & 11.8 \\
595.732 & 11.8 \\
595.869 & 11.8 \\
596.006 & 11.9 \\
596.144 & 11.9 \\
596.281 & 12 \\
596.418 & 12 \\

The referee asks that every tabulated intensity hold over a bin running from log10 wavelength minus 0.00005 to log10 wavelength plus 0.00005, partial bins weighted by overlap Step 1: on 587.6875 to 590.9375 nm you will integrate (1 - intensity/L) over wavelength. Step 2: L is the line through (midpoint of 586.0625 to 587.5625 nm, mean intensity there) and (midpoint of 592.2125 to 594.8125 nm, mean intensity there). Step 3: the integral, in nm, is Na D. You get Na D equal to 0.33 nm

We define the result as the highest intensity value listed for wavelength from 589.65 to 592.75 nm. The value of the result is 12.3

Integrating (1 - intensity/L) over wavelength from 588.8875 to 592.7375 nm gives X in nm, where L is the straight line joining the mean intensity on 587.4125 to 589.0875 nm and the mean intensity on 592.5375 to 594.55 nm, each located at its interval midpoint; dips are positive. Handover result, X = 0.13 nm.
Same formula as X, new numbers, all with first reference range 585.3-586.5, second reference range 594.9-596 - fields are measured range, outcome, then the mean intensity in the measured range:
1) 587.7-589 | 0.07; 11.2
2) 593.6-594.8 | -0.02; 12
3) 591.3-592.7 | -0.04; 12.1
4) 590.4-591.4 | 0.01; 11.8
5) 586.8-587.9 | -0.03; 12.2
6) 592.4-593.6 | -0.04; 12.2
